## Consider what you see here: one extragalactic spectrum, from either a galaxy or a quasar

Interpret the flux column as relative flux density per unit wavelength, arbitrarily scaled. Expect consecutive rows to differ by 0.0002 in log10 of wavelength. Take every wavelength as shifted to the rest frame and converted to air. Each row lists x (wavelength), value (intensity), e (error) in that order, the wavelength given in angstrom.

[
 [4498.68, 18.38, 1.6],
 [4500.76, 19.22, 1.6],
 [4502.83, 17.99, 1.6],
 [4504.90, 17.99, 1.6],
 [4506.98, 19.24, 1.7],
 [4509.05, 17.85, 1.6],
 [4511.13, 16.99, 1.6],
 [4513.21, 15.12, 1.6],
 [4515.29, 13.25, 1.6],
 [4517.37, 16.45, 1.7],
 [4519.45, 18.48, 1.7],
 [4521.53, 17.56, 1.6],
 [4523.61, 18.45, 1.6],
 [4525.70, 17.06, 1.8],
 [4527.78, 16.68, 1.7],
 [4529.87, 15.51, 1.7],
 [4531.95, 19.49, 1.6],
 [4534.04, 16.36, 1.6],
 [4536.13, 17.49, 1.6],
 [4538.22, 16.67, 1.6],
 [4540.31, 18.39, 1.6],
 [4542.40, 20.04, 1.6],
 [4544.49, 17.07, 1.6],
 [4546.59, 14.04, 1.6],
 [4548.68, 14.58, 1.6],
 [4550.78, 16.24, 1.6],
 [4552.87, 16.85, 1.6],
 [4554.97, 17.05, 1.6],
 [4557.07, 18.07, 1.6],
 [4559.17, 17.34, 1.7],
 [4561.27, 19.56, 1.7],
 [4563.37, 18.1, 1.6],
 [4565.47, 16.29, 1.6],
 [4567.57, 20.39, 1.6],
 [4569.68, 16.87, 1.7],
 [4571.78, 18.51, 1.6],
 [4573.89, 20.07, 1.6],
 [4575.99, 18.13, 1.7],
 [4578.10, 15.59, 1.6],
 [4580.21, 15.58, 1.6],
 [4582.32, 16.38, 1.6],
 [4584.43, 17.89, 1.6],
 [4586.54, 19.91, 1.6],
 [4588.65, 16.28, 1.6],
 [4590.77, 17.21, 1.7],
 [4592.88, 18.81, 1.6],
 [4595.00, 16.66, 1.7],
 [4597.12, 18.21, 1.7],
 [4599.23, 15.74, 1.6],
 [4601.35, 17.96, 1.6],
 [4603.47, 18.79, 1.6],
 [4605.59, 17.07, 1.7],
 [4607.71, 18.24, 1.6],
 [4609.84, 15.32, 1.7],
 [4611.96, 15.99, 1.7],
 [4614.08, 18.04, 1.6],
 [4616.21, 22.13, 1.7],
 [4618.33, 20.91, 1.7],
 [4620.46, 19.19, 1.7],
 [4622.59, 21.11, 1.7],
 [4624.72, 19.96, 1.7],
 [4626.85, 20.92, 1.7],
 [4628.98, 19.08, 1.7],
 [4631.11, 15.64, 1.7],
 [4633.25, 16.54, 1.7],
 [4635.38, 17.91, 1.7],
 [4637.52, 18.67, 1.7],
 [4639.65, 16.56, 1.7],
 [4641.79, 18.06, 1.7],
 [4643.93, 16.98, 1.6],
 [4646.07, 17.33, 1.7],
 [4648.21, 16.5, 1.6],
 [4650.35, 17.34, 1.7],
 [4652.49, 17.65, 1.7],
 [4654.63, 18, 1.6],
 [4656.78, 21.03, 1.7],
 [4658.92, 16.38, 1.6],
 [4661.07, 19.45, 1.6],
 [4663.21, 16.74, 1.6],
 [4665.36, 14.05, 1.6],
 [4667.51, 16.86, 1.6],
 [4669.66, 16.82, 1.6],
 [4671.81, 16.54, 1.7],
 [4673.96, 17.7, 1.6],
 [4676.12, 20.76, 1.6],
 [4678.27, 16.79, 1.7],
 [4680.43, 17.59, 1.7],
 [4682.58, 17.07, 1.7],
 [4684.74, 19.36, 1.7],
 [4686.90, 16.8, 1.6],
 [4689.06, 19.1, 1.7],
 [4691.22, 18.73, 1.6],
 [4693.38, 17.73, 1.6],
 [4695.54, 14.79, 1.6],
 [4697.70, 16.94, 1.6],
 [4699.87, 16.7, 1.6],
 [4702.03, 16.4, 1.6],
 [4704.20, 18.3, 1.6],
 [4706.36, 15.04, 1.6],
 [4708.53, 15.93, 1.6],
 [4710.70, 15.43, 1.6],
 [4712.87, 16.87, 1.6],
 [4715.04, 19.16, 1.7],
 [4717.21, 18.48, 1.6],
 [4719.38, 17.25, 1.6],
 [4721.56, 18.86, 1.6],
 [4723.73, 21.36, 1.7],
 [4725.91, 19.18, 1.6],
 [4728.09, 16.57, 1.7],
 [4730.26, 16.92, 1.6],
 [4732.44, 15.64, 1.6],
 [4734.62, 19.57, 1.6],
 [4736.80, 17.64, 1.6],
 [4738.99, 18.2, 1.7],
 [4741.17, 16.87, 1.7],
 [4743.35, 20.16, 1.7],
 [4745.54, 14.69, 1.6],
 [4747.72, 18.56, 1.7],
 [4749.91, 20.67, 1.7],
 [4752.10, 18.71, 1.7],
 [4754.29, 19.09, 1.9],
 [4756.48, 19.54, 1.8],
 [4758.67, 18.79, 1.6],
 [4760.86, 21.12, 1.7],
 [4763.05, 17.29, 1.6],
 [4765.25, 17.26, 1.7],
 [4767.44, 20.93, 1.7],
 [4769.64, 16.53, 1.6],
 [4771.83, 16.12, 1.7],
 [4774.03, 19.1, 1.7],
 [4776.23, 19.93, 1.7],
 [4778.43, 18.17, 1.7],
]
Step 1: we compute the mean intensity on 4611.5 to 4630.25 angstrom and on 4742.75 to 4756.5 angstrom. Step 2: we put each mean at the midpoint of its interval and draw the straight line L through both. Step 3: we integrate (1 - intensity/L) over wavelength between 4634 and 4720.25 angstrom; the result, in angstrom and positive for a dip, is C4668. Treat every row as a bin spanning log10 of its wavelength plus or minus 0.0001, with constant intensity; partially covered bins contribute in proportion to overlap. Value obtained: 8.5 angstrom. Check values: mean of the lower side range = 19.8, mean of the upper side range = 18.7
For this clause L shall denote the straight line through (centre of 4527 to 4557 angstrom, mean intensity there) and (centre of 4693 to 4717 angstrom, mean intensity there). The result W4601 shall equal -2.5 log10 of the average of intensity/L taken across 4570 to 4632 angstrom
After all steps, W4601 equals -0.08 mag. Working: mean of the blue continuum 16.9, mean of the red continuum 16.7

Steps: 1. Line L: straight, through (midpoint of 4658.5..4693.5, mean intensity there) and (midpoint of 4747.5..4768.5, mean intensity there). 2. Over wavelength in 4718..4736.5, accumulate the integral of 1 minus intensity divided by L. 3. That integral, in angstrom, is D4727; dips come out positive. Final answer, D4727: 0.4 angstrom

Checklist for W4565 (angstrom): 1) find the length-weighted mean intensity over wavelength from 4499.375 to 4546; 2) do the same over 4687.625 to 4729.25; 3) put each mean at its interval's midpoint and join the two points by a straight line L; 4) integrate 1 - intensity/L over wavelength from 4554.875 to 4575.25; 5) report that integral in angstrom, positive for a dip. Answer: -1.00 angstrom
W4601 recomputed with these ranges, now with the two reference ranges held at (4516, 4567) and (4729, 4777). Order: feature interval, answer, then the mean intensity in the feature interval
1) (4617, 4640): -0.07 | 18.9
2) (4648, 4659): -0.01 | 18.1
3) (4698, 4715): 0.09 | 16.6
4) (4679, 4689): 0.01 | 17.8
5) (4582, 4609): -0.01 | 17.6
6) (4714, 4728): -0.04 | 18.9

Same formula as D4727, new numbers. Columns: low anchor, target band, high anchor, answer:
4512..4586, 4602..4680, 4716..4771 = -0.90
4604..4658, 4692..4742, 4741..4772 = 2.85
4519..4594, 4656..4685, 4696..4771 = 0.32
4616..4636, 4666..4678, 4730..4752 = 0.76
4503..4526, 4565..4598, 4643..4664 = -0.46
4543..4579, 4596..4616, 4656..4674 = -0.19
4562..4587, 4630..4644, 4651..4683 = 0.34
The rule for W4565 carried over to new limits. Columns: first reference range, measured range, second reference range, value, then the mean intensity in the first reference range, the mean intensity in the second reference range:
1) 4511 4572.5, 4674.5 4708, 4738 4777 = 1.21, 17.2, 18.5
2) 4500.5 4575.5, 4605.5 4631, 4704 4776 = -1.83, 17.4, 18.1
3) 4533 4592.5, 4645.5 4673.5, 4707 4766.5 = 0.81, 17.4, 18.1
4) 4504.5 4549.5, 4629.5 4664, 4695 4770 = -0.07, 17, 17.9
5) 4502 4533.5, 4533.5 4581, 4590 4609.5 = -0.05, 17.2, 17.5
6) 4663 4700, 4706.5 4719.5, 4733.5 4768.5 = 0.66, 17.3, 18.7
